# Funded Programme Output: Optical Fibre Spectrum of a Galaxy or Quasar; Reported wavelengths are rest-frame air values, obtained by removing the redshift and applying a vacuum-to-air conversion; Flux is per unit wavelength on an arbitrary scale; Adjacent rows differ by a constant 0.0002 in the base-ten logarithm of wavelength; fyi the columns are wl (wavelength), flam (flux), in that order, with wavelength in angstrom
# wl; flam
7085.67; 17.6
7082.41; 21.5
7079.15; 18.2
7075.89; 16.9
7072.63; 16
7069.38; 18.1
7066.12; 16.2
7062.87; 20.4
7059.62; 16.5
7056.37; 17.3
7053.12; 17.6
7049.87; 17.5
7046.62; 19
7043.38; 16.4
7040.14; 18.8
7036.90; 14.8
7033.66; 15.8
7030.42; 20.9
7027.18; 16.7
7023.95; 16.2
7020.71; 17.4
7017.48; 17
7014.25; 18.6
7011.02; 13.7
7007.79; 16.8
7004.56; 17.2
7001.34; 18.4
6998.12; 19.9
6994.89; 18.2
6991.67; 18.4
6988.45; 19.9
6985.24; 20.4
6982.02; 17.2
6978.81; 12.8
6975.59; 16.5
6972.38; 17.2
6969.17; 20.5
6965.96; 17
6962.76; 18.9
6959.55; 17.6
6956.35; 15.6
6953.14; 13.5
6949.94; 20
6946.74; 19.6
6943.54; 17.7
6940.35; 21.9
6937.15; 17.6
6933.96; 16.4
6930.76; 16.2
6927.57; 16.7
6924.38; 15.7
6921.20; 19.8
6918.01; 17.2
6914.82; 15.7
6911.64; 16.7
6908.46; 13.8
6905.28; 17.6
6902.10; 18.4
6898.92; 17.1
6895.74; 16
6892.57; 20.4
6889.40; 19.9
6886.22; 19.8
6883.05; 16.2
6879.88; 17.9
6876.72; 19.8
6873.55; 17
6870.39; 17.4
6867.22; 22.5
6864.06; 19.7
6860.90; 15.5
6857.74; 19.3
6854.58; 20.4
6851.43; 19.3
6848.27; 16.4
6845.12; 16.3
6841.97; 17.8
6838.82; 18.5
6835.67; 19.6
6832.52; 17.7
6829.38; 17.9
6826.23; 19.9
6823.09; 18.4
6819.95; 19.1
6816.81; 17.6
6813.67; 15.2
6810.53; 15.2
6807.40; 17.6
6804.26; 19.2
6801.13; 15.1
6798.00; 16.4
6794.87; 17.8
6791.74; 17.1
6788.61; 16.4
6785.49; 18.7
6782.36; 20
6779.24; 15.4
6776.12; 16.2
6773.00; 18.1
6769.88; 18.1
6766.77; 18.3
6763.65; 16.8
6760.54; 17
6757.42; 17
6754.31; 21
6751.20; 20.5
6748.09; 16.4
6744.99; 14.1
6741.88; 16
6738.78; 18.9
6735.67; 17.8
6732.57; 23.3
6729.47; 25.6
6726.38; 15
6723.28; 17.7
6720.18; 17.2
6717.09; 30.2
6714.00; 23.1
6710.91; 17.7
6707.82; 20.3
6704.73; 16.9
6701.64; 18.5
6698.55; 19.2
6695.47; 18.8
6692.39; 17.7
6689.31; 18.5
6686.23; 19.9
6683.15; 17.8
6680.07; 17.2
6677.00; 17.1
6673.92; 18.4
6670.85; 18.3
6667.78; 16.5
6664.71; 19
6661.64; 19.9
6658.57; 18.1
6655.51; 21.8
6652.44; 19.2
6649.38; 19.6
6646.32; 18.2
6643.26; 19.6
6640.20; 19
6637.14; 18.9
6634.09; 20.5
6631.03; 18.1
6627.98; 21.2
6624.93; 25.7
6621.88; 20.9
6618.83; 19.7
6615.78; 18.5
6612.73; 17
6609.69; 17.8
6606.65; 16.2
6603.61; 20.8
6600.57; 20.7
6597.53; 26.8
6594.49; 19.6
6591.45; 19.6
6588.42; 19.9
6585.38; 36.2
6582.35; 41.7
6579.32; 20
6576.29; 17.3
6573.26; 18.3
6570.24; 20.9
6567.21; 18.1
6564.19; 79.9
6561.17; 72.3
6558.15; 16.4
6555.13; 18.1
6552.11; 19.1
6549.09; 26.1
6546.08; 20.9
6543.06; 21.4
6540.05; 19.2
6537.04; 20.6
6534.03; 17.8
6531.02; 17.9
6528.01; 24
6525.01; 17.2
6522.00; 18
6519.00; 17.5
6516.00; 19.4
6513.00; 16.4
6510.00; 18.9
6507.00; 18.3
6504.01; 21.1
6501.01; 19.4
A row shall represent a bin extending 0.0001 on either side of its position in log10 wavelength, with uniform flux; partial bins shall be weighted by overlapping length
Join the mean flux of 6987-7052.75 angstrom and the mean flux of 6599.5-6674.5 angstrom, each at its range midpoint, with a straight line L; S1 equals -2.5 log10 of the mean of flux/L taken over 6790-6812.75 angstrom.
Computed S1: 0.11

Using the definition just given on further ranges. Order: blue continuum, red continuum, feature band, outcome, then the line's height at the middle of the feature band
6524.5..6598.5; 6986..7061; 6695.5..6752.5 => 0.19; 23.1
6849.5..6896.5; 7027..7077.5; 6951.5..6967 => 0.10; 18.1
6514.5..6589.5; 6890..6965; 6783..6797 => 0.16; 20.4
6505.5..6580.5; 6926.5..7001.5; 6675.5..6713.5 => 0.17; 21.6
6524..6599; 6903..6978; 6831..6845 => 0.09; 19.7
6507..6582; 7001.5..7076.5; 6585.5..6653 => 0.15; 23.1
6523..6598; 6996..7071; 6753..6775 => 0.23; 22.3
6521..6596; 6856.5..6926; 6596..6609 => 0.18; 24.6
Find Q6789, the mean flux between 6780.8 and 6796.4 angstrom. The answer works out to 18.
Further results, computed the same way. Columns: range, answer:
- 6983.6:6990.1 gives 20.1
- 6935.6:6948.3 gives 19.2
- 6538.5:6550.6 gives 21.9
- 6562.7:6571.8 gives 39.4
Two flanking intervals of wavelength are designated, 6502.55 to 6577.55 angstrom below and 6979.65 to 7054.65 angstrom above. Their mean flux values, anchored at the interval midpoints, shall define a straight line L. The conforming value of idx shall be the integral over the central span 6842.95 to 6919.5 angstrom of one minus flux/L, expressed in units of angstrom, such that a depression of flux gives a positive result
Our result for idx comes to 5.8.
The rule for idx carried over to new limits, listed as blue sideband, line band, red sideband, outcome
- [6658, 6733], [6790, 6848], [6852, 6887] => 4.0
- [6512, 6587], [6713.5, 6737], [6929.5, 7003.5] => 1.2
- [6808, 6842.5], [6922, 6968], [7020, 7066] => 0.4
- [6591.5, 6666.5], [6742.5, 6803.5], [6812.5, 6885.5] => 4.6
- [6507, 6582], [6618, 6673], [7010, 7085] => 7.6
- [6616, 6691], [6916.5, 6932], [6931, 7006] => 0.8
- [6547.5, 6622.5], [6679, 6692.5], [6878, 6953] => 2.9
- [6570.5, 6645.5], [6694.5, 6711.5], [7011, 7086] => 1.6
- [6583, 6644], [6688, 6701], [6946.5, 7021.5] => 1.2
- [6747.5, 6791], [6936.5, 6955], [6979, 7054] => -0.7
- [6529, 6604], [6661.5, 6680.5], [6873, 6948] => 4.5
